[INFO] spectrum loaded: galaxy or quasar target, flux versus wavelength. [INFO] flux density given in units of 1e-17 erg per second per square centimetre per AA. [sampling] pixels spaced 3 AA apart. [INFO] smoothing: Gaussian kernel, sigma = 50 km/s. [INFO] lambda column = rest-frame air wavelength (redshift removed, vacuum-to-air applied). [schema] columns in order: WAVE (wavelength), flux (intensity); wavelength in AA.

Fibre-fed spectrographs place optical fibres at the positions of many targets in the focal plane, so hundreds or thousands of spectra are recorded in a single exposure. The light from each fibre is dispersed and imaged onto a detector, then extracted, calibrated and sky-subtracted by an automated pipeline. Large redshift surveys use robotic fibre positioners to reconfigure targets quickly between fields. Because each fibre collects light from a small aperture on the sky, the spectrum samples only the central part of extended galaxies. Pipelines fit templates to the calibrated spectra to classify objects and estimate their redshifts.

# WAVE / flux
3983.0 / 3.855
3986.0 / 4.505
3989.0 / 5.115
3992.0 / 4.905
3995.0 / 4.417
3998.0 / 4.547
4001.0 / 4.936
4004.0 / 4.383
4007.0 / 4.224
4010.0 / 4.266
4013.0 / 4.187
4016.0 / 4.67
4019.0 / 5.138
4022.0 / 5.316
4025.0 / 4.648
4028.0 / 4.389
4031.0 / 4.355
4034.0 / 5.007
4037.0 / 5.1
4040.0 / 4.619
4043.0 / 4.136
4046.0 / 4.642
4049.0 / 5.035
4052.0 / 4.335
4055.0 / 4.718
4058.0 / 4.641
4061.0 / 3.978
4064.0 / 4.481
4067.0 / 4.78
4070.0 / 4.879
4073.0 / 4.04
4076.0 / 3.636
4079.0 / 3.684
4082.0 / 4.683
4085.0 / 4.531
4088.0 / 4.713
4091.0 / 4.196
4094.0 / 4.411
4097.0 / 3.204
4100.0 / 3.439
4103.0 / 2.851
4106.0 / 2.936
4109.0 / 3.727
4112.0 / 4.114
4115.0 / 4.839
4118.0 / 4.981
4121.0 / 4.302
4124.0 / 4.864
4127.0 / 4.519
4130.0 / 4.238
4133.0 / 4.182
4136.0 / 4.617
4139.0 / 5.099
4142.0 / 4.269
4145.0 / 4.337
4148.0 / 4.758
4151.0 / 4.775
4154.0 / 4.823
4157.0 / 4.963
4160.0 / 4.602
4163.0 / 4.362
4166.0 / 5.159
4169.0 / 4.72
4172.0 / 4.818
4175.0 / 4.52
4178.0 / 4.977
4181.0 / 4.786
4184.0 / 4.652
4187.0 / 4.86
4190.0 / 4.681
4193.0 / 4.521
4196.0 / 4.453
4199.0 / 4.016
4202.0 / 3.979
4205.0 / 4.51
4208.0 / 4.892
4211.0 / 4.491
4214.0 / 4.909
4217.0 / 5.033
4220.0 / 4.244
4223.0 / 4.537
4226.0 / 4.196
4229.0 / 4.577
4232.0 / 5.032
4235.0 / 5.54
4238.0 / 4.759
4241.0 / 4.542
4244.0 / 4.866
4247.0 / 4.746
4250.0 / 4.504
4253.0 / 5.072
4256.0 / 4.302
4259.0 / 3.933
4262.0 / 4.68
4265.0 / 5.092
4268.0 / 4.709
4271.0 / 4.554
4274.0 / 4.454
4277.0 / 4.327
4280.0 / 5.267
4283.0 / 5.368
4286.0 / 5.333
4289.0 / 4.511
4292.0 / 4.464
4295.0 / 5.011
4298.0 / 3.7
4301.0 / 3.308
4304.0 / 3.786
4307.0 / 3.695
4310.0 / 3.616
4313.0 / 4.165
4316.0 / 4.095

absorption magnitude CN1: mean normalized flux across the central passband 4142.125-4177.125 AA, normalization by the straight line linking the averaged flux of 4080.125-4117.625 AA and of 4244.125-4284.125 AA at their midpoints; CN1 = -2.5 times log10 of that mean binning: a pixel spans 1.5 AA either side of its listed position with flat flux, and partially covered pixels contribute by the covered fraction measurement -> -0.11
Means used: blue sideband 4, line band 4.7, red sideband 4.69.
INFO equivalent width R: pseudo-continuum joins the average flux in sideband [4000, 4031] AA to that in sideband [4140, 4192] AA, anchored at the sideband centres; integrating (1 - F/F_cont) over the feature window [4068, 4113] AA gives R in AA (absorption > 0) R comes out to 6.9 AA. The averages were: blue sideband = 4.6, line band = 3.94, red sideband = 4.71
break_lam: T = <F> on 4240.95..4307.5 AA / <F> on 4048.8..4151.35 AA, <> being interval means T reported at 1.1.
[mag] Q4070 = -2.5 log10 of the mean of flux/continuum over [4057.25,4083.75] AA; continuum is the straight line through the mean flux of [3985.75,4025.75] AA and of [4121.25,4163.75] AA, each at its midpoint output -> 0.08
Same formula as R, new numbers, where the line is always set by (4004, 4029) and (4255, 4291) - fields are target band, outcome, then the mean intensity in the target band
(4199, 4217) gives 0.5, 4.55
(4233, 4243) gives -0.5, 4.95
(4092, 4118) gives 4.8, 3.77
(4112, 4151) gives 0.6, 4.57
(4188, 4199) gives 0.4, 4.49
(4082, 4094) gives 0.3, 4.5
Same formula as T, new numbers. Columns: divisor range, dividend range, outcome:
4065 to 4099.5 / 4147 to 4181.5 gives 1.13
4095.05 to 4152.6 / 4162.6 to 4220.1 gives 1.10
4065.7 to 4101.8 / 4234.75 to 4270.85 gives 1.13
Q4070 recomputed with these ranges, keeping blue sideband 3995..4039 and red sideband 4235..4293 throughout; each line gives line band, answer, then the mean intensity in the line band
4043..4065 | 0.03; 4.52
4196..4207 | 0.11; 4.24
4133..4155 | 0.01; 4.63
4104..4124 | 0.13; 4.17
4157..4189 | -0.01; 4.75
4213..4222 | 0.00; 4.71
